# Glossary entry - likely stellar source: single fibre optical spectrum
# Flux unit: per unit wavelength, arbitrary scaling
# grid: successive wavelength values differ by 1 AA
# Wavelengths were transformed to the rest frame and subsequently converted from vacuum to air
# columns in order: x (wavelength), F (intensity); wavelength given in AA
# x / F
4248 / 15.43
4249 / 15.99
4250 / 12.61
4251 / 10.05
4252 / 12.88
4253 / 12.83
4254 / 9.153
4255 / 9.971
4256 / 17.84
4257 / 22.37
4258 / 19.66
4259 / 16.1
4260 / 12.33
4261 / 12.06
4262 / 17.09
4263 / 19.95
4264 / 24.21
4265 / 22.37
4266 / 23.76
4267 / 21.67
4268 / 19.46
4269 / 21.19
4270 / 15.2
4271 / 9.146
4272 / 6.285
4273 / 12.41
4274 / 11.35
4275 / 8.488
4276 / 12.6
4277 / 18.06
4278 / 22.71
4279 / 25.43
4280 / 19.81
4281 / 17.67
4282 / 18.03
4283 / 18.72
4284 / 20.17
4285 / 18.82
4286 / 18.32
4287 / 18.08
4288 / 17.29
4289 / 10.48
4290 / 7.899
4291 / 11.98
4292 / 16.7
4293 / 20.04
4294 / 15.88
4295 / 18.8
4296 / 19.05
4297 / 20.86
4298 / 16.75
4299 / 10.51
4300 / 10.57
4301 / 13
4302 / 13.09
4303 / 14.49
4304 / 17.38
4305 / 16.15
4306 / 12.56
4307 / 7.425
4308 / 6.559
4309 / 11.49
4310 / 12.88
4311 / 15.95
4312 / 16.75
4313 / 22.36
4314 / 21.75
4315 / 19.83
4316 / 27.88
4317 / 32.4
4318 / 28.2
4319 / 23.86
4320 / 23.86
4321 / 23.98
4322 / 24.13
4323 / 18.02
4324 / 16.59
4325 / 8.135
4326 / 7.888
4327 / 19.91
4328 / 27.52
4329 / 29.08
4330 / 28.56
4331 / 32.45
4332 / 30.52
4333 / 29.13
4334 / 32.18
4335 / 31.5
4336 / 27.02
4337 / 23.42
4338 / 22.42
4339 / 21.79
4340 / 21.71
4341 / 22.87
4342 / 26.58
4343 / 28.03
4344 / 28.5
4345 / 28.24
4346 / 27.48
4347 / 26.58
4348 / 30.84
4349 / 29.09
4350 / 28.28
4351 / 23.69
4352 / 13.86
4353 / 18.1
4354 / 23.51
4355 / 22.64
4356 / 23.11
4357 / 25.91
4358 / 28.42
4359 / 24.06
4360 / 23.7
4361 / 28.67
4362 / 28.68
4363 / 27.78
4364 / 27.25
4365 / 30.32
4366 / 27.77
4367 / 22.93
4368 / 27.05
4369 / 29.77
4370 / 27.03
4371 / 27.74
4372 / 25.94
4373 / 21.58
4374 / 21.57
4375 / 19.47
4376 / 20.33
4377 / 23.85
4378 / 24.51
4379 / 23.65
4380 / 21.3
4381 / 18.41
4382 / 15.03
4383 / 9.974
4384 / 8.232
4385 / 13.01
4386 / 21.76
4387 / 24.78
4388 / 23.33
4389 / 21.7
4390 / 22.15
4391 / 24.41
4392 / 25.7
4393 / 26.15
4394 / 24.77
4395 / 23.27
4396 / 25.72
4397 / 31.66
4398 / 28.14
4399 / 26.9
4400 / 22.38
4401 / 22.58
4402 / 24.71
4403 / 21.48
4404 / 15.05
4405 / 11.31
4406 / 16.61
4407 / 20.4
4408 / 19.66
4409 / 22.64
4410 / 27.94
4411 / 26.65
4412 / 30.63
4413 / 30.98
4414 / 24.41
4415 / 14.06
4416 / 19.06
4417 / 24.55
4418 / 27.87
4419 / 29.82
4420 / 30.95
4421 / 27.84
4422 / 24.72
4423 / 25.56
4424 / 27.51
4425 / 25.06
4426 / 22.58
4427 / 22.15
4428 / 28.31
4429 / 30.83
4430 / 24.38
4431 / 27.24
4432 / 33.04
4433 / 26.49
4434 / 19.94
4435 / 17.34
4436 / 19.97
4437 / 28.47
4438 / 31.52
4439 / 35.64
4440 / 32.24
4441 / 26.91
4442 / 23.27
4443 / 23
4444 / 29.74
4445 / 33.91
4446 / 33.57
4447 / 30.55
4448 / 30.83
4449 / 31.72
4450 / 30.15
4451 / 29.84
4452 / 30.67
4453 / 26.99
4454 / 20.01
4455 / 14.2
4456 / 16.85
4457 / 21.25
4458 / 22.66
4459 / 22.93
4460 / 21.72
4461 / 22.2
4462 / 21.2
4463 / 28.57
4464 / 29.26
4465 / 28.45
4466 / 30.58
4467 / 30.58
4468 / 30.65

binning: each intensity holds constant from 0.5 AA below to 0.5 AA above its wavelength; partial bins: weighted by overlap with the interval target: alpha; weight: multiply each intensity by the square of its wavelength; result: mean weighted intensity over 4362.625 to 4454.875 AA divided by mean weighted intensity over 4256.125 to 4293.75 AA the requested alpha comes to 1.55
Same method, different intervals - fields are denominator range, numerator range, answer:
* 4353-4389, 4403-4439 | 1.09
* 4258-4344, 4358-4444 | 1.34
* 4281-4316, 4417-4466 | 1.79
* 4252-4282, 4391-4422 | 1.56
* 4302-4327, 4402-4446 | 1.48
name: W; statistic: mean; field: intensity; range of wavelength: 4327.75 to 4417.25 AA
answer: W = 24.2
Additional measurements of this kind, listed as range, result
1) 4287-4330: 17.5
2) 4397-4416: 22.7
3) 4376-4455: 24.6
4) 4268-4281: 15.5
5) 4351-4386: 22.8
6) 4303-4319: 18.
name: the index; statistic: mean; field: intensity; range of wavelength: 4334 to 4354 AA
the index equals 25.4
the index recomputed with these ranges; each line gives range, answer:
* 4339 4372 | 25.9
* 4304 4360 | 22.8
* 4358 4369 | 27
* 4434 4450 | 28.4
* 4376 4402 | 22.1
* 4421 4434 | 26.3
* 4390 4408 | 22.9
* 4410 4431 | 26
